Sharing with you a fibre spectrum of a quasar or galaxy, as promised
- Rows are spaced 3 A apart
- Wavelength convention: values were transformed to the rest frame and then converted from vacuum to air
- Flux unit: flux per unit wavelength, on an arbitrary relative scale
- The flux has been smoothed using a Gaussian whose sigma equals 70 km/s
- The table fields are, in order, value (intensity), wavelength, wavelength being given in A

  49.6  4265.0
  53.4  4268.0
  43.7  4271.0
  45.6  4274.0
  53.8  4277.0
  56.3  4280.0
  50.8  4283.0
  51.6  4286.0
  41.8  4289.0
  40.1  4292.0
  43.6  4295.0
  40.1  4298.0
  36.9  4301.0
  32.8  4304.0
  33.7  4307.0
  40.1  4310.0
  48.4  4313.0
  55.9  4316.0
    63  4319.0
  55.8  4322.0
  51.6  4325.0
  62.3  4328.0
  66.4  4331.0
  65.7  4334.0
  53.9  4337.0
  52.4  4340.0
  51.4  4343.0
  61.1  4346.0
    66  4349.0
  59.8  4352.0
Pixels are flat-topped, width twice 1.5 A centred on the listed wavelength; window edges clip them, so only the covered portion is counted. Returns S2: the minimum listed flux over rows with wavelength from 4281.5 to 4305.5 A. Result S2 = 32.8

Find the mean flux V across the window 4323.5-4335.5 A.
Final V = 61.5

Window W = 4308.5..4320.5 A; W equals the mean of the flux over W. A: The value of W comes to 51.9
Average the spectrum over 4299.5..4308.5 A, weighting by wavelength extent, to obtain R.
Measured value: 34.5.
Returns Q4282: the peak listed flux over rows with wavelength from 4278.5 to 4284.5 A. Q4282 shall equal 56.3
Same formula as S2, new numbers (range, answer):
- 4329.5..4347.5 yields 51.4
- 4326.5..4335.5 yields 62.3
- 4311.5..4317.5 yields 48.4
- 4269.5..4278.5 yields 43.7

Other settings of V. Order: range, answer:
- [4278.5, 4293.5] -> 48.1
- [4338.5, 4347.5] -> 55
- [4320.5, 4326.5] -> 53.7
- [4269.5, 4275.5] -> 44.7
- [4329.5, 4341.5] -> 59.6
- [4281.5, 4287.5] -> 51.2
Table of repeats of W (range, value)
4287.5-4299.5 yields 41.4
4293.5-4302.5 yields 40.2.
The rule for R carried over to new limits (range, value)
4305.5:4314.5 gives 40.7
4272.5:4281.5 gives 51.9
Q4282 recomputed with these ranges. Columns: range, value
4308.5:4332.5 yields 66.4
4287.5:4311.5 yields 43.6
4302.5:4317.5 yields 55.9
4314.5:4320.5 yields 63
